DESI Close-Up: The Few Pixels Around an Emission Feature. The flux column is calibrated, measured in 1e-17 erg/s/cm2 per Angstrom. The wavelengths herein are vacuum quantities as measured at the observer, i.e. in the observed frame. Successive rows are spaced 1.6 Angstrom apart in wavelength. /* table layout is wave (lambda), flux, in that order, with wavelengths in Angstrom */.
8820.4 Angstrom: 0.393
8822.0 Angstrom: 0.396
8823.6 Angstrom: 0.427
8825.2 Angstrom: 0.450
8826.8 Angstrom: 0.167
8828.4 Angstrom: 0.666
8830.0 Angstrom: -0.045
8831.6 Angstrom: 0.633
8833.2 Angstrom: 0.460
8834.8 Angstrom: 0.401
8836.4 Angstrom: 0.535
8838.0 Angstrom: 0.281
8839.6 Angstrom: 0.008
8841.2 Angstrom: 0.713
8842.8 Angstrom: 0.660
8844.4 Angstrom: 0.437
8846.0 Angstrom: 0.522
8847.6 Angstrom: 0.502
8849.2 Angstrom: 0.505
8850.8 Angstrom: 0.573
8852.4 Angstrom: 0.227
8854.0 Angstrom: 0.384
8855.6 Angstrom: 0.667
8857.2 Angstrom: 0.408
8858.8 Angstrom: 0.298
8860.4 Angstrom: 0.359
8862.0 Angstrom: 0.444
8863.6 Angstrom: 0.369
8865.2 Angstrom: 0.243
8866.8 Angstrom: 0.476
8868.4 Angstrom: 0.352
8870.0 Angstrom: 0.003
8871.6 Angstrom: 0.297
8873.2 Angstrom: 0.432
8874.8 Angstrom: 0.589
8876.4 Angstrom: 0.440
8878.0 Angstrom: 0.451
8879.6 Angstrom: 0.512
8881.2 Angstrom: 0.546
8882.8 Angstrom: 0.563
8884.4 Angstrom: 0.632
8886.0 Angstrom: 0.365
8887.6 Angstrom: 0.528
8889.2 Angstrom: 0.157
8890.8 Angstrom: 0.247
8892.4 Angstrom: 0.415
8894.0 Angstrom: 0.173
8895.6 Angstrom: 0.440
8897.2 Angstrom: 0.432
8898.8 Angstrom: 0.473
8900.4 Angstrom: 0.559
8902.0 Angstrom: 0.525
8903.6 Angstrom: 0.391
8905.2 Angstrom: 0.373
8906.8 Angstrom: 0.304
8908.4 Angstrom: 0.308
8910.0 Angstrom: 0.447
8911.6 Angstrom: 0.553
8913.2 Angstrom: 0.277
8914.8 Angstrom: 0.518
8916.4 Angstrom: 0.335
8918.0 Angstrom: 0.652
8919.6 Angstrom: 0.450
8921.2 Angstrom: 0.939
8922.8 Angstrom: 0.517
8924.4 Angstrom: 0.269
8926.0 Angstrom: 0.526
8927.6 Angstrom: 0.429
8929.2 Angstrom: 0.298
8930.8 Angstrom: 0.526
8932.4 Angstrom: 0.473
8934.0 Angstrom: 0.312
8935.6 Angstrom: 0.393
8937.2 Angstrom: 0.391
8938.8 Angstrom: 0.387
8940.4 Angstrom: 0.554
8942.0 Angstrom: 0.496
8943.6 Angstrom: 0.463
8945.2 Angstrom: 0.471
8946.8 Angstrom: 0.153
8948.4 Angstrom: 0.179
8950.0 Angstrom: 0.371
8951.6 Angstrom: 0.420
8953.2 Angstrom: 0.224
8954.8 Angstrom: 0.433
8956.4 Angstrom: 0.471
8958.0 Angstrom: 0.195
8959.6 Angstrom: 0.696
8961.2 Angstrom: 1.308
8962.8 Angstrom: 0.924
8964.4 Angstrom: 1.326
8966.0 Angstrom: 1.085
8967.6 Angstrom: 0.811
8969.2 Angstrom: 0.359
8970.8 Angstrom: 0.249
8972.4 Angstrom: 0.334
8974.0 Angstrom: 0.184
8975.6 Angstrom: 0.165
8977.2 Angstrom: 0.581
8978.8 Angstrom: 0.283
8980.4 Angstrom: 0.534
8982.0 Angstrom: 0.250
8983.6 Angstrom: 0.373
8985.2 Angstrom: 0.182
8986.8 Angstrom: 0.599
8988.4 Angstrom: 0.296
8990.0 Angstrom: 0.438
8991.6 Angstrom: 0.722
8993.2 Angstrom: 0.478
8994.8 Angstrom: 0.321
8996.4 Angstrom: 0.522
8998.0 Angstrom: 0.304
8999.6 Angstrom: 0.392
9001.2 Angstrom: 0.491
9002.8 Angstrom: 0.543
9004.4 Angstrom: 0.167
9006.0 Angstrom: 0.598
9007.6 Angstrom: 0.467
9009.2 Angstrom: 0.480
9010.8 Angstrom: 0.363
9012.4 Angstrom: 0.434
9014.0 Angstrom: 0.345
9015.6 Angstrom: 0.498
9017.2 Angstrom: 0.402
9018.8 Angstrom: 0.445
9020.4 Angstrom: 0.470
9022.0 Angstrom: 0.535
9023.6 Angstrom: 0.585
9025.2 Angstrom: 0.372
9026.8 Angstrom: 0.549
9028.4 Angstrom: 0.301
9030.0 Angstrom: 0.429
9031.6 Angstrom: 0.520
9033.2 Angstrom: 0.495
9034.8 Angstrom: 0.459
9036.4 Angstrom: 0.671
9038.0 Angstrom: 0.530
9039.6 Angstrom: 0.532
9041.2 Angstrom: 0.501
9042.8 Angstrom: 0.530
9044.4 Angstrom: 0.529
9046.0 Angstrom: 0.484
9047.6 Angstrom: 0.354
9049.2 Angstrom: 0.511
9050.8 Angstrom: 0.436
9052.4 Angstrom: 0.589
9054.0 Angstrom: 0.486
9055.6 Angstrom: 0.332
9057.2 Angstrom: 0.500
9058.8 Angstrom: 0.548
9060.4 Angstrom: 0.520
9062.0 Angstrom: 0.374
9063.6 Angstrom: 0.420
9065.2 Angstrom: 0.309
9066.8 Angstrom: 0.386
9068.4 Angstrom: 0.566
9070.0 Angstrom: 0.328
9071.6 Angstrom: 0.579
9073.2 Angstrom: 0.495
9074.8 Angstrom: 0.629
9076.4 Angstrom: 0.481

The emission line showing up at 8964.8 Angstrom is H-beta 4861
